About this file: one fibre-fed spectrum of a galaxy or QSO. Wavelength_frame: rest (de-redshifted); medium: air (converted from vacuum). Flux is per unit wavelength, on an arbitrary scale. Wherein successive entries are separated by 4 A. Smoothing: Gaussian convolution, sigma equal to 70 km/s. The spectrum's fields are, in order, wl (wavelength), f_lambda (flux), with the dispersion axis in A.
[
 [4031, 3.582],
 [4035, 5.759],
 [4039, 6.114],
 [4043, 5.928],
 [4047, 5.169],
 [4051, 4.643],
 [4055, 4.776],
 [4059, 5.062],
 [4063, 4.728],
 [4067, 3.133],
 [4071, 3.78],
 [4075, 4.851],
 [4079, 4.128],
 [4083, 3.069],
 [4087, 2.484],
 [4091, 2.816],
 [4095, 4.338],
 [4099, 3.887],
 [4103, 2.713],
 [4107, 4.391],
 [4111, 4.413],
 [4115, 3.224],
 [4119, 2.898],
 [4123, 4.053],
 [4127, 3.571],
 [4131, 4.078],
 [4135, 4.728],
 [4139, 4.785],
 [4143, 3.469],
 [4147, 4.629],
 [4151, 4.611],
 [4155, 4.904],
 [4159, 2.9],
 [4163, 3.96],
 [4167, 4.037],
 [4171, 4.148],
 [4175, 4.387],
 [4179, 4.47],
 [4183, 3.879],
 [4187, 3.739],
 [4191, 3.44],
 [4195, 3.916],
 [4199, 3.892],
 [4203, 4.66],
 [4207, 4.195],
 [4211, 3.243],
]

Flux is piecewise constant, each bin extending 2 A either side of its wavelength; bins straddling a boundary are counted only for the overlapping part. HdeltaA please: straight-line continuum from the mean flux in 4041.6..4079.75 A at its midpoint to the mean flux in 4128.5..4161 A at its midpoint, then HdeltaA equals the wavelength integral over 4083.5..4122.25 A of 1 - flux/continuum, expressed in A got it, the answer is 8.4 A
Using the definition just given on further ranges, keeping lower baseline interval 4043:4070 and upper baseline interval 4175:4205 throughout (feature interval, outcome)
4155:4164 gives 1.0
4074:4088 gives 2.8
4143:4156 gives -0.9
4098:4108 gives 2.0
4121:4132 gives 1.1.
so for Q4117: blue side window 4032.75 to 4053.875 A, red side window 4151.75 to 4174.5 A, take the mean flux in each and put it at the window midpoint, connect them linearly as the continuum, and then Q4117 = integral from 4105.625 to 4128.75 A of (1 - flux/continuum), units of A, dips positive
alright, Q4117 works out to 4.30 A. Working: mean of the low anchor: 5.47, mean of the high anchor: 4.05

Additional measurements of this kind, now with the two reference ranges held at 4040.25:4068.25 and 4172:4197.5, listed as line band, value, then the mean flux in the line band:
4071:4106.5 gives 8.0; 3.59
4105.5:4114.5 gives 0.6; 4.21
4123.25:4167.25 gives 0.9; 4.15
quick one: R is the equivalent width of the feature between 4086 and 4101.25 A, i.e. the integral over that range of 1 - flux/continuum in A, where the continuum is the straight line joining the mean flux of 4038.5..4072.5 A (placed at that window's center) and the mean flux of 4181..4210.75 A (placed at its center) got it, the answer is 3.72 A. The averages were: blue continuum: 4.77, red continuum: 3.92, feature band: 3.43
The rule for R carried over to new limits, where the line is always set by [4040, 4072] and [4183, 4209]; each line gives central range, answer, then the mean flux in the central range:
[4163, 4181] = -0.58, 4.23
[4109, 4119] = 1.76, 3.63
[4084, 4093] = 3.67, 2.7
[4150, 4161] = 0.25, 4.1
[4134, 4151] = -0.61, 4.41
